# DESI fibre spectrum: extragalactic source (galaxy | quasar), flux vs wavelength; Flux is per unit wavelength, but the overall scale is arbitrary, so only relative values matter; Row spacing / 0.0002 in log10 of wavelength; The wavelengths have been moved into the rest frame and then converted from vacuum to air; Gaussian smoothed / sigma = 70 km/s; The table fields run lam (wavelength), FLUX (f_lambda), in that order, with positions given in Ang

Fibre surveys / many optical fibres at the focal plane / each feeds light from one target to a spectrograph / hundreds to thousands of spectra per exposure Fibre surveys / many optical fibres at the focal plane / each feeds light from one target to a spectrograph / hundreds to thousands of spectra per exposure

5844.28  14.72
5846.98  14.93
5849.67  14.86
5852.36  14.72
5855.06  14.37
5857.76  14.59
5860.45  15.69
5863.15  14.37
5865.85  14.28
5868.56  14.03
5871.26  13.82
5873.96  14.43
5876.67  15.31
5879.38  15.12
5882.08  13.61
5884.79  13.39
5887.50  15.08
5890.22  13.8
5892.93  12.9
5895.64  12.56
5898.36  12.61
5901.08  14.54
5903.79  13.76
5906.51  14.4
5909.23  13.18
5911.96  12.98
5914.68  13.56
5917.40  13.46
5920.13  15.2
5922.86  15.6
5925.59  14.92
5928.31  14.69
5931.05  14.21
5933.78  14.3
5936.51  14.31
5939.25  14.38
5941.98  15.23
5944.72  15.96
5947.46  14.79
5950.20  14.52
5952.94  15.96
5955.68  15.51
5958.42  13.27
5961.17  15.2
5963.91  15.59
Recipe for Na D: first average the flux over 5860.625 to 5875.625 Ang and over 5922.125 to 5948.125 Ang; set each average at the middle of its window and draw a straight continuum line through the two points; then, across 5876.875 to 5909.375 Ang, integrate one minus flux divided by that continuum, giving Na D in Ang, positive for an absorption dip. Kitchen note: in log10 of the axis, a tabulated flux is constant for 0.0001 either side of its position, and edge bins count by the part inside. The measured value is 1.5 Ang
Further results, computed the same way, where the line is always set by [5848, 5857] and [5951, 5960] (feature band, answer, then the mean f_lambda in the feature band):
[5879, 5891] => 0.5 Ang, 14.1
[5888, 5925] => 2.5 Ang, 13.8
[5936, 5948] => -0.1 Ang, 15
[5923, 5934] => 0.1 Ang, 14.7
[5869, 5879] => 0.1 Ang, 14.5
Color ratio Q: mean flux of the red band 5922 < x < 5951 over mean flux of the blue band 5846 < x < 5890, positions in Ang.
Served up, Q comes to 1.02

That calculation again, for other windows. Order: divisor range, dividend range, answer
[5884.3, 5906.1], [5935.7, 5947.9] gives 1.10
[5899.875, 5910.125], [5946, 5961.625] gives 1.06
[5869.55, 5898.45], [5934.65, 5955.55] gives 1.08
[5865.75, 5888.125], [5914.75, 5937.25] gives 1.01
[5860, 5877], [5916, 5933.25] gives 1.01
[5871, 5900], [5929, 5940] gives 1.03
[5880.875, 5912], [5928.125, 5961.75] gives 1.09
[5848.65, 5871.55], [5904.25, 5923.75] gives 0.96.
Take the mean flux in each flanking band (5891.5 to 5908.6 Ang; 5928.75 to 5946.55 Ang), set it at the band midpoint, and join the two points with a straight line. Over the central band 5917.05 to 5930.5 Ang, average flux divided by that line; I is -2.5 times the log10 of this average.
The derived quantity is -0.04 mag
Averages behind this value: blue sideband 13.5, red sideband 14.7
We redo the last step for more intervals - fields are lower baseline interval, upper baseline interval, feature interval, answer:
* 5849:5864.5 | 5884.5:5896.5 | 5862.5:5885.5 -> -0.01 mag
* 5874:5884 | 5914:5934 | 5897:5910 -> 0.06 mag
